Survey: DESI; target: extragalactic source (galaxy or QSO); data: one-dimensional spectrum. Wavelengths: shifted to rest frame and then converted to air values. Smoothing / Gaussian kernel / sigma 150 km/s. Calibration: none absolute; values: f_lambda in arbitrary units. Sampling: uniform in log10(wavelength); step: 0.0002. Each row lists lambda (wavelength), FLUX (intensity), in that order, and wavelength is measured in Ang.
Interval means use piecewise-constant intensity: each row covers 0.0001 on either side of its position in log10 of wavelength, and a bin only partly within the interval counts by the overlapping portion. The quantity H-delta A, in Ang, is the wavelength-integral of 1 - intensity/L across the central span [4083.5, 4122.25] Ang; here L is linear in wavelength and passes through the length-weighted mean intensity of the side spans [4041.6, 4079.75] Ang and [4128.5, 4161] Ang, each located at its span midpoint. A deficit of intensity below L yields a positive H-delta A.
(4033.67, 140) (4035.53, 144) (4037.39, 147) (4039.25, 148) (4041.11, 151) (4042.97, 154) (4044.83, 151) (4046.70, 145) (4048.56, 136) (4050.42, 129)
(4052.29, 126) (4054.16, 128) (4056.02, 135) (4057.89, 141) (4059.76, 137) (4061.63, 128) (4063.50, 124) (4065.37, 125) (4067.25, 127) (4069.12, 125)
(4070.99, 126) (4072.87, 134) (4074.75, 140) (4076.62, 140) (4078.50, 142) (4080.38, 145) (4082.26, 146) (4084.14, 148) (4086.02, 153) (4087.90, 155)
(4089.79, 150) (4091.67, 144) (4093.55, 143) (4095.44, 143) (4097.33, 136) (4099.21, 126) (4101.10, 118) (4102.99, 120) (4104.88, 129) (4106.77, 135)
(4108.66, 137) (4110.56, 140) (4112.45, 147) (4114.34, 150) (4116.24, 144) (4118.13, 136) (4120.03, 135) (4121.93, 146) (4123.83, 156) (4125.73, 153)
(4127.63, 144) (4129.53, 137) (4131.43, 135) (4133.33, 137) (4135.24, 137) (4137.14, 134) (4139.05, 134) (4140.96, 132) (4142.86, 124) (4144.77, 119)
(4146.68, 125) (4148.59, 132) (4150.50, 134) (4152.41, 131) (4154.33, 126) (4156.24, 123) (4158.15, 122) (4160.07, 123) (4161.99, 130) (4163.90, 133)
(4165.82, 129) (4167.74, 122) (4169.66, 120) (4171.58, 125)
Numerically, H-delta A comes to -2.1 Ang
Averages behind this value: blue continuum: 135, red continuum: 130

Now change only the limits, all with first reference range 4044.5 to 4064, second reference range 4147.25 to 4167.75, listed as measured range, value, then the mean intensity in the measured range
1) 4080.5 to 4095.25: -1.76 Ang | 148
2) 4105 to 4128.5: -2.28 Ang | 143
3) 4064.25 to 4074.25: 0.41 Ang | 128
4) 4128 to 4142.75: -0.63 Ang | 135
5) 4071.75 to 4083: -0.68 Ang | 141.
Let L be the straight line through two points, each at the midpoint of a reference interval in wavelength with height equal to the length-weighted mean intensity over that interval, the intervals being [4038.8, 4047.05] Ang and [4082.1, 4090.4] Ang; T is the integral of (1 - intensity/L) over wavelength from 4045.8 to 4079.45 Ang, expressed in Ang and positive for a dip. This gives 4.0 Ang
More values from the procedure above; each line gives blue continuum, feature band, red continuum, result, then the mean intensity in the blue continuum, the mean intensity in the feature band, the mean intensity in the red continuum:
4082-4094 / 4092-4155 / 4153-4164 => 0.6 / 149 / 136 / 126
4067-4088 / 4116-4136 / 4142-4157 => -1.6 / 140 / 142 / 127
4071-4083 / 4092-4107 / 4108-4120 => 1.0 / 140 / 132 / 142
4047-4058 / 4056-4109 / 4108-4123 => 0.3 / 133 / 136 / 142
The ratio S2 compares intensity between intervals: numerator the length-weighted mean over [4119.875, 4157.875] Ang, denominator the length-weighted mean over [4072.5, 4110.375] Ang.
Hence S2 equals 1.0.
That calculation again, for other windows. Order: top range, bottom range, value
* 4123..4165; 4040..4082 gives 0.98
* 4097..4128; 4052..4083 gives 1.04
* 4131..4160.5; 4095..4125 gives 0.94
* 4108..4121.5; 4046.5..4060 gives 1.06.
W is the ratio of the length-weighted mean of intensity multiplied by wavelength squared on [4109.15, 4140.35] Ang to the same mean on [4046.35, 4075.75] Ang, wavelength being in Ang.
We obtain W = 1.11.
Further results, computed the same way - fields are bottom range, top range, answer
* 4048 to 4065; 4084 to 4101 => 1.11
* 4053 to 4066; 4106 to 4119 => 1.11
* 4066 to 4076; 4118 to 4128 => 1.14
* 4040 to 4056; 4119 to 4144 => 1.03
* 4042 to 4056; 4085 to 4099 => 1.07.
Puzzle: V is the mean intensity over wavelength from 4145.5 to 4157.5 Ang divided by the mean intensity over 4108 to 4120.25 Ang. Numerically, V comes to 0.9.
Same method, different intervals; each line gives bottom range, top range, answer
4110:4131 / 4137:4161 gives 0.88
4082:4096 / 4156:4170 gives 0.85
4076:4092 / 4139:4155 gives 0.87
